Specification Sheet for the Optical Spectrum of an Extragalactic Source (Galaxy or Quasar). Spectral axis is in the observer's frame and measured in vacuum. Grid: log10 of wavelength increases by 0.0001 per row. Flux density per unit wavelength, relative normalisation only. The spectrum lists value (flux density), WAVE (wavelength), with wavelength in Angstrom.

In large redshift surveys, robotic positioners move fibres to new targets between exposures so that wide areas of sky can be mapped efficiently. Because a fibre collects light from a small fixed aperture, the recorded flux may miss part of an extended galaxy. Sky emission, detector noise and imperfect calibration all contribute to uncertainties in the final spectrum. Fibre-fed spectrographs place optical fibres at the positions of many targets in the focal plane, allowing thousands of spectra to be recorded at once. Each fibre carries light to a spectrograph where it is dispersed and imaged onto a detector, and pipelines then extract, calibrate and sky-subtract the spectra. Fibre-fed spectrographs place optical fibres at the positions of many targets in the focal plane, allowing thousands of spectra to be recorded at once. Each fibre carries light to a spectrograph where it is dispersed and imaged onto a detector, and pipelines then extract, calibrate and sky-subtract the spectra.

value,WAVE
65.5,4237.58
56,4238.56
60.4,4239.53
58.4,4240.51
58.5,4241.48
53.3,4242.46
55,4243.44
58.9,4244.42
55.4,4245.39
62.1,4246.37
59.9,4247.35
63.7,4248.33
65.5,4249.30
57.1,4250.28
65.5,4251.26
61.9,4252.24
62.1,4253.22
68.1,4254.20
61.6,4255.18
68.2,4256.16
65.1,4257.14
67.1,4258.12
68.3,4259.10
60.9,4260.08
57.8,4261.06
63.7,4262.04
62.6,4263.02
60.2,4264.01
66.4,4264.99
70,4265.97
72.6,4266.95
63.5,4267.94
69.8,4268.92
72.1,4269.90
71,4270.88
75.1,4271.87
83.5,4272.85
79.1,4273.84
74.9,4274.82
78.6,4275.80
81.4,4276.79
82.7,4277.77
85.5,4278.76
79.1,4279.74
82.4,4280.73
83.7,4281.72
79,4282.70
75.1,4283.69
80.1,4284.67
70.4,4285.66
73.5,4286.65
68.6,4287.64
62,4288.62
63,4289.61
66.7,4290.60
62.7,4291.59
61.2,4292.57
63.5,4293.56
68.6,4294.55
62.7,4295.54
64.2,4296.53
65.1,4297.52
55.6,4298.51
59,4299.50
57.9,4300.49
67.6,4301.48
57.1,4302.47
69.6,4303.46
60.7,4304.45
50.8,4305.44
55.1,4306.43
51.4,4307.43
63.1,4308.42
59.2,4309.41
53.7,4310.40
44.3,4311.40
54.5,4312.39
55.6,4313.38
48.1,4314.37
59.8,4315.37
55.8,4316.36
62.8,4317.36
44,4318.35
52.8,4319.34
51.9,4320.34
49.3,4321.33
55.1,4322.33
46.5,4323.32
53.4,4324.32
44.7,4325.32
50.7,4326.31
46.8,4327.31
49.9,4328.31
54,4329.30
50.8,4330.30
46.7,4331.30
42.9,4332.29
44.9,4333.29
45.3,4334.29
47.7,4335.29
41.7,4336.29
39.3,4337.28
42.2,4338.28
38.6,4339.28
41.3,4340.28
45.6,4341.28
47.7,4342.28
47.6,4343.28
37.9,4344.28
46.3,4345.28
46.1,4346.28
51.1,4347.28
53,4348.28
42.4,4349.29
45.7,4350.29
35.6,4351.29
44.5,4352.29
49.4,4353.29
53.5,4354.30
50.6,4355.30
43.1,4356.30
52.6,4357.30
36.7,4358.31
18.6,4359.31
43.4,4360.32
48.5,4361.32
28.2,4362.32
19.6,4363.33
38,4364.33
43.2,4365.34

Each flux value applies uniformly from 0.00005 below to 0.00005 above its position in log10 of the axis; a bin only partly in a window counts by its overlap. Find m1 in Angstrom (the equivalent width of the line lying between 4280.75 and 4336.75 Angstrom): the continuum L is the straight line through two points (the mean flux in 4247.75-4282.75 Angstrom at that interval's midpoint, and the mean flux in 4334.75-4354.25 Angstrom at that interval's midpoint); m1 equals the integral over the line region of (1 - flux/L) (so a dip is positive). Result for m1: -1.4 Angstrom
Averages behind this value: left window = 70.2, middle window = 57.9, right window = 44.6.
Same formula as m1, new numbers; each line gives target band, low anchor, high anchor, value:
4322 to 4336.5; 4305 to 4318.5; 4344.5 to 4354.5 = 0.7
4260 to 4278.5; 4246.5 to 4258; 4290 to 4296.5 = -2.1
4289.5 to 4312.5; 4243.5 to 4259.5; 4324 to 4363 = -2.9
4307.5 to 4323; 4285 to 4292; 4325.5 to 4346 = 0.3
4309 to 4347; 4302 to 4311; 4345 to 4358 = 3.0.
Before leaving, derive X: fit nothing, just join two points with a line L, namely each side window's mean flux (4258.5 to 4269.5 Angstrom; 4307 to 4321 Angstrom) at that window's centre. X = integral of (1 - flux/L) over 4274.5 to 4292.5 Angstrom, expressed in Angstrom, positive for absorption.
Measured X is -4.1 Angstrom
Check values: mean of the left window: 65.2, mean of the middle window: 74.7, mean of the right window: 54.1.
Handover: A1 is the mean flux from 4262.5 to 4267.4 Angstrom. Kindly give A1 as 66.3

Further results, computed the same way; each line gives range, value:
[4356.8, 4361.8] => 39.9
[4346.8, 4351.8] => 45.5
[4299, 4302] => 61.5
